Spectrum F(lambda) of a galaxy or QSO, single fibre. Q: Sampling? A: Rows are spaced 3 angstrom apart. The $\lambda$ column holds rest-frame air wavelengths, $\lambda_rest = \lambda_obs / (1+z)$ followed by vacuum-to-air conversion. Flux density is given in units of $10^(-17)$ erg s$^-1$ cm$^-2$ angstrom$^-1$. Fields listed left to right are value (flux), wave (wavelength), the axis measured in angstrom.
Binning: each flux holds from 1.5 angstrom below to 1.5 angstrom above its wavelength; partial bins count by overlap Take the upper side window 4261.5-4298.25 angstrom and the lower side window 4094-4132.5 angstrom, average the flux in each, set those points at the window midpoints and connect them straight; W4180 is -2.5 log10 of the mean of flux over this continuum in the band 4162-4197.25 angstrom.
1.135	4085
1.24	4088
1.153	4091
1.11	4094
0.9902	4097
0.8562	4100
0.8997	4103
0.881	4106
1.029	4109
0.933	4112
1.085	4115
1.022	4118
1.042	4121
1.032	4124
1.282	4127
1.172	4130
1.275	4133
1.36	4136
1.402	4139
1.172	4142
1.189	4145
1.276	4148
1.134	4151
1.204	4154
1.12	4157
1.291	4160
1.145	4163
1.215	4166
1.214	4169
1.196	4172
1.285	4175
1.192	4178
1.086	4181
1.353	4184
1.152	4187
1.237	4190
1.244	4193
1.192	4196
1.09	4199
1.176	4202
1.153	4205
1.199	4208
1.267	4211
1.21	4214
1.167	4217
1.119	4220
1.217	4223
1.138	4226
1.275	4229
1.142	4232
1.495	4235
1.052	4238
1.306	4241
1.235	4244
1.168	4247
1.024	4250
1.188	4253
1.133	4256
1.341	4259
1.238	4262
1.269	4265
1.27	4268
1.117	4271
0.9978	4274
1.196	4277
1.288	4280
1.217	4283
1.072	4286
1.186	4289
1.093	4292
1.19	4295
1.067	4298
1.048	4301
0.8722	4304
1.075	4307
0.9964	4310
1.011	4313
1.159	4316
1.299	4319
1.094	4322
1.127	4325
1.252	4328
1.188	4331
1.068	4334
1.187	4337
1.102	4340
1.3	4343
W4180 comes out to -0.12 mag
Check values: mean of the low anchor 1.03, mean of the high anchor 1.17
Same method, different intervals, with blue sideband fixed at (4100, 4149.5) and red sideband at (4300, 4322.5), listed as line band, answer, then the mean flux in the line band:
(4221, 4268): -0.12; 1.22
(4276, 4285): -0.14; 1.23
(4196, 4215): -0.08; 1.18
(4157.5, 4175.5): -0.10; 1.22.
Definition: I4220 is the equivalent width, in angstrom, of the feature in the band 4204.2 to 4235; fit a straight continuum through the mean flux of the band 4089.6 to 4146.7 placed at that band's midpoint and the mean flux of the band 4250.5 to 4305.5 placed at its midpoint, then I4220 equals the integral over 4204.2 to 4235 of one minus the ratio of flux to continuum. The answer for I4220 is -1.9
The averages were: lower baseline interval 1.1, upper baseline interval 1.15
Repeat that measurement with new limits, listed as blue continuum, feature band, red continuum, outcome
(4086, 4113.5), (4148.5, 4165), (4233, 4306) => -1.9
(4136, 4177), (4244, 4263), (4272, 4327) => -0.6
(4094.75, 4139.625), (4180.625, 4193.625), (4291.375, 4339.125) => -1.6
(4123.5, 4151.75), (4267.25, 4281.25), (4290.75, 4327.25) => -0.6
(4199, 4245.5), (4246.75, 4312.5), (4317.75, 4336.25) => 2.8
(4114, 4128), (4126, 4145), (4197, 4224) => -2.9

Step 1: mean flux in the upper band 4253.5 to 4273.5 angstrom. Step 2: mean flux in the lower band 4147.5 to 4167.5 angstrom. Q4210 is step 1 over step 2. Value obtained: 1.0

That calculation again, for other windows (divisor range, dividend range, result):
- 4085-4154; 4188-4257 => 1.07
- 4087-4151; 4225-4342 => 1.04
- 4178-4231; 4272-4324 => 0.93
